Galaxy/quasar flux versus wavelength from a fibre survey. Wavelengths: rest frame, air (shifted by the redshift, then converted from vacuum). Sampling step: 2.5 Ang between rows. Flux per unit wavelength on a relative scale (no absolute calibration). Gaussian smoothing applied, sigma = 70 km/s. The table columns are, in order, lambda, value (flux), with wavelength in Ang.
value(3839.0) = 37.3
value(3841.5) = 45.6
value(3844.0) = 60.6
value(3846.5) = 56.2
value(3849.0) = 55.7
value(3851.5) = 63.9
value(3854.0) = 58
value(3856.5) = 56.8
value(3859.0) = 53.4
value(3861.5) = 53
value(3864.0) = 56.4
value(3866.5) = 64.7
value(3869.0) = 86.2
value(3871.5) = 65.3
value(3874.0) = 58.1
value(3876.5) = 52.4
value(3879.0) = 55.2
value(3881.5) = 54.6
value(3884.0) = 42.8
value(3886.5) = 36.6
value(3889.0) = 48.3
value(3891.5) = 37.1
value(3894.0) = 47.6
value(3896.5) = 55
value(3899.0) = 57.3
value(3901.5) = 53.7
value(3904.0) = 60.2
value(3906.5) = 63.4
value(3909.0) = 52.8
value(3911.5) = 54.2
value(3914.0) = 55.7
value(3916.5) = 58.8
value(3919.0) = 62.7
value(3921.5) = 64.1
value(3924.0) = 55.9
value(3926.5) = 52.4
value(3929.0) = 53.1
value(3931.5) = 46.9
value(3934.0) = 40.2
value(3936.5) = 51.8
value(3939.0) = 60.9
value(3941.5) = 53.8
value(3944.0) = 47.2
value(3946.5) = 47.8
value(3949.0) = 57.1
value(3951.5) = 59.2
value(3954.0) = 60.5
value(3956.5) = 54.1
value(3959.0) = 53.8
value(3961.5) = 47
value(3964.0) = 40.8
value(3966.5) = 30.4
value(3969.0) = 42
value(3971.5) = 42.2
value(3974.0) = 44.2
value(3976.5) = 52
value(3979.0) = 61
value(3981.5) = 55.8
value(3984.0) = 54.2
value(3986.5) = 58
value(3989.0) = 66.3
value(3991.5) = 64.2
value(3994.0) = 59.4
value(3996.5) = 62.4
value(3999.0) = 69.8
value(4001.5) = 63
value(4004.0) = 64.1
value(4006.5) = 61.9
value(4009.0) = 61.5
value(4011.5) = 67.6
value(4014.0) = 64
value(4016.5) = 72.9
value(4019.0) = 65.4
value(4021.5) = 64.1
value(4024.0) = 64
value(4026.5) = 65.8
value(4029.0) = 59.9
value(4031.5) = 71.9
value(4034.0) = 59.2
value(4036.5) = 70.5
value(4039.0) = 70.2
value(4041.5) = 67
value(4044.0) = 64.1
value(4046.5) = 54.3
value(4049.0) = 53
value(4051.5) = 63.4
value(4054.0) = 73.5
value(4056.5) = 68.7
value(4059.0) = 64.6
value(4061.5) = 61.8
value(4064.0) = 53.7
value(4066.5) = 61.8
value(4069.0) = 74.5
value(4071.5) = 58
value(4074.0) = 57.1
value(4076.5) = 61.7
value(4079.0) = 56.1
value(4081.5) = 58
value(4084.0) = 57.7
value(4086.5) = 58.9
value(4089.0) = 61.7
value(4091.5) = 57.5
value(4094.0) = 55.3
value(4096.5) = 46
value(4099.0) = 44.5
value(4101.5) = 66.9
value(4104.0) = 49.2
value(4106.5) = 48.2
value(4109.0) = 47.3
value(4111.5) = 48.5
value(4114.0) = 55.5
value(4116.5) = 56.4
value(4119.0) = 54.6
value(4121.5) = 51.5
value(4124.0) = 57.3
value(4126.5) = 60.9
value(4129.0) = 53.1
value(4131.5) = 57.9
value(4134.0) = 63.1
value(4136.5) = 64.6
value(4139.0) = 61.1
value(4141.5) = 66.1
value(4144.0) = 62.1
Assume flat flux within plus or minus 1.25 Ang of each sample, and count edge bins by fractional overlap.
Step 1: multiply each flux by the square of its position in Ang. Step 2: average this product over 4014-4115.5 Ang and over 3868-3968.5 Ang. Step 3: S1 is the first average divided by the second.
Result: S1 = 1.2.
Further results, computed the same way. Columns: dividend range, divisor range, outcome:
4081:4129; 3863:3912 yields 1.10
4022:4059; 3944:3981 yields 1.36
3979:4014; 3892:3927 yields 1.15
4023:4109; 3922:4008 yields 1.17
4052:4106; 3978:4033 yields 0.97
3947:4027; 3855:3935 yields 1.10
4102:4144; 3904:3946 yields 1.14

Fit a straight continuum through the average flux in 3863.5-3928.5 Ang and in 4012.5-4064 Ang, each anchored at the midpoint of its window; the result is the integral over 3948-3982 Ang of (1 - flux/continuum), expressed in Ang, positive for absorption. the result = 5.8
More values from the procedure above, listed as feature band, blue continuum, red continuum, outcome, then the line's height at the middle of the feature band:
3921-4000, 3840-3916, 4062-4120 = 3.4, 55.6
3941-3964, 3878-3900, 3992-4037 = 1.5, 56.5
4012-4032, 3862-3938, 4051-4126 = -3.3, 56.6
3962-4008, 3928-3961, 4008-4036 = 3.5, 59.3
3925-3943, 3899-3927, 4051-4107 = 2.1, 57.9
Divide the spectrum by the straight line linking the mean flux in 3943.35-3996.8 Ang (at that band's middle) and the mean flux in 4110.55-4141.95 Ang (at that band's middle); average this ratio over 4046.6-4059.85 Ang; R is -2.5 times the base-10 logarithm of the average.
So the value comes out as -0.15 mag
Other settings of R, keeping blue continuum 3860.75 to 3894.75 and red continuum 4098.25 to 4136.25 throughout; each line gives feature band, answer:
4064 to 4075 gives -0.14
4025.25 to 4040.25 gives -0.21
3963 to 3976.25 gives 0.31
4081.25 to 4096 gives -0.06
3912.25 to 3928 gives -0.07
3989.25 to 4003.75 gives -0.17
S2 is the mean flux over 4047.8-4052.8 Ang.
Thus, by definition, 58.4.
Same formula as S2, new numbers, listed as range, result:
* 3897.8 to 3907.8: 58.6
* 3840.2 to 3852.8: 56.3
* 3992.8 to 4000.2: 63.9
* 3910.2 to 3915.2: 54.9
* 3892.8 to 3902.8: 53.5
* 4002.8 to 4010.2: 62.5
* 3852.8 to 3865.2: 55.5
